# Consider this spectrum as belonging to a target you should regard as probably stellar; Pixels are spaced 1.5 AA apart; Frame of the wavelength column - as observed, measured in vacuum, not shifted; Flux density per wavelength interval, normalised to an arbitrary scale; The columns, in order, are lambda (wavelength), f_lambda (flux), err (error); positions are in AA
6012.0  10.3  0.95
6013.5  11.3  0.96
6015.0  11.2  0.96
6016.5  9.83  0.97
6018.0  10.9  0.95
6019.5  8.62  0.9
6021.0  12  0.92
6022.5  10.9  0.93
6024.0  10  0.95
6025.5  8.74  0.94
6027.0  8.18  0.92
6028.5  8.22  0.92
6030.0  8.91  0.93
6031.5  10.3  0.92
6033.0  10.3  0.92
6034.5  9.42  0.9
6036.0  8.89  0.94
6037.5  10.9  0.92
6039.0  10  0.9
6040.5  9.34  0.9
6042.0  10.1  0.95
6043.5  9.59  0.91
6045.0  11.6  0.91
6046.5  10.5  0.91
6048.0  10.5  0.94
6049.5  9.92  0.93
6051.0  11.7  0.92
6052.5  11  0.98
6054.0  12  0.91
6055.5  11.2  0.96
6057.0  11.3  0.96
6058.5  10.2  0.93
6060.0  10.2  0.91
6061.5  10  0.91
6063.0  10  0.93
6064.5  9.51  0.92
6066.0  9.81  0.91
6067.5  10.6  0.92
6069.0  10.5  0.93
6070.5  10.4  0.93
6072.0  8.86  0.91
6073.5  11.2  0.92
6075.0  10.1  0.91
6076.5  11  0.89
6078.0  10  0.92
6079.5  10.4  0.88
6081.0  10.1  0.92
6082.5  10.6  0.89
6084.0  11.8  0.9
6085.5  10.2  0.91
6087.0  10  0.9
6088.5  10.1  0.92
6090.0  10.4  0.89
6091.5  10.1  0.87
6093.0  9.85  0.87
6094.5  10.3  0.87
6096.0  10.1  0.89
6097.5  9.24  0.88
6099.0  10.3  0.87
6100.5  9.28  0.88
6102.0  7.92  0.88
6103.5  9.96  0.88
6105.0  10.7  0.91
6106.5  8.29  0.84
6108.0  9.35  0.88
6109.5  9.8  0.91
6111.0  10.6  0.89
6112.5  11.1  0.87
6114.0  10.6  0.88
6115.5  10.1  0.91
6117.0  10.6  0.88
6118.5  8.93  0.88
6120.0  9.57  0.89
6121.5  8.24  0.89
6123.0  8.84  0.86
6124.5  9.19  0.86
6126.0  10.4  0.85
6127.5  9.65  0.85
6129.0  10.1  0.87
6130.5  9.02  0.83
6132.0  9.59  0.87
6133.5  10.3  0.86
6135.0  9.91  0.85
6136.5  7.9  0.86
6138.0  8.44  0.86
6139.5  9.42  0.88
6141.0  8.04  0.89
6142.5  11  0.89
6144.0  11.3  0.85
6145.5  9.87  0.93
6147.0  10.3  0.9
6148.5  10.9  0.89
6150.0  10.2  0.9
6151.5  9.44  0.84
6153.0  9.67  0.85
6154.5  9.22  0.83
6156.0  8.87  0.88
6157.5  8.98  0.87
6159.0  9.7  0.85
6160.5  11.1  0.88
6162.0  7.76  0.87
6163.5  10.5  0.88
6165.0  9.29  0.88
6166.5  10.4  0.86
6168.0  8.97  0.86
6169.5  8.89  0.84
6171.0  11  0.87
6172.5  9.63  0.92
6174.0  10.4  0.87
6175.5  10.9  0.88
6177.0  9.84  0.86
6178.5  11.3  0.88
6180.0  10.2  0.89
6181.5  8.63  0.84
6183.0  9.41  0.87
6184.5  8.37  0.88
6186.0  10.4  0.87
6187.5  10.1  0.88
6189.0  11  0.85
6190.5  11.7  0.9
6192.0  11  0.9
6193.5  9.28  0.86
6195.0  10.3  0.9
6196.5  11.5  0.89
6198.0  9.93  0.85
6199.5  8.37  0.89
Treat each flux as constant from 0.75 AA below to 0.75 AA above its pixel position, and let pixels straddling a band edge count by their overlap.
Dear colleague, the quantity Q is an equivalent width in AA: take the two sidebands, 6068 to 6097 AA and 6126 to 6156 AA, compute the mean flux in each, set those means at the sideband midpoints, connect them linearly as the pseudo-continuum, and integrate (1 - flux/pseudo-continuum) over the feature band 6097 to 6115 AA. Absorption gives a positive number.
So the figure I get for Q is 0.5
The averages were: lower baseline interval 10.3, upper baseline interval 9.7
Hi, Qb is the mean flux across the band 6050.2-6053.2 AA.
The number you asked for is 11.3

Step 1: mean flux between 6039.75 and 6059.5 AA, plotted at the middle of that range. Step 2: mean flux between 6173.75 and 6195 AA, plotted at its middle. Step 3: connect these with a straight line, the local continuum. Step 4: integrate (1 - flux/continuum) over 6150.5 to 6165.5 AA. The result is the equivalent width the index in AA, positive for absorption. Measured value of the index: 1.2 AA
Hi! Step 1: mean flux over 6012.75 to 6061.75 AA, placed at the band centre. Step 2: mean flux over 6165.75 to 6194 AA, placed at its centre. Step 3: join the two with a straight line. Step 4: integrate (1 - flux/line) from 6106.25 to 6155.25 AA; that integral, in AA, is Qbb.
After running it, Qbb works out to 2.1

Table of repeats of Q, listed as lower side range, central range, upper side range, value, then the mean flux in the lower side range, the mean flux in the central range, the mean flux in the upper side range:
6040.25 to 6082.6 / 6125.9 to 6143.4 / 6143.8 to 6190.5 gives 1.0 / 10.4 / 9.46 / 9.9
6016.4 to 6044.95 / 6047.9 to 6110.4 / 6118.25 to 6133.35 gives -4.0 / 9.79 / 10.2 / 9.4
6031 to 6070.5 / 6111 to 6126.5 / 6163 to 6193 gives 0.6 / 10.4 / 9.79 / 10.1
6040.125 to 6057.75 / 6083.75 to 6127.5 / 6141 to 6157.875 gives 1.9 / 10.8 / 9.83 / 9.91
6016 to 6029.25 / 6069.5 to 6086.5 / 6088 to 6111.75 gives -1.2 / 9.71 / 10.4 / 9.76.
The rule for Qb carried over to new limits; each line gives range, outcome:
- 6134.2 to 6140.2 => 8.92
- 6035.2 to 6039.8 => 9.92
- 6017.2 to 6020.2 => 9.78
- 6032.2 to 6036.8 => 9.56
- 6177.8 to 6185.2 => 9.58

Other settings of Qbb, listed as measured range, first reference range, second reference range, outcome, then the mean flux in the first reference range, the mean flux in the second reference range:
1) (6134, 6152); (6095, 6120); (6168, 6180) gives 0.49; 9.8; 10.2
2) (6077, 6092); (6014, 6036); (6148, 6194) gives -0.82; 9.81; 9.9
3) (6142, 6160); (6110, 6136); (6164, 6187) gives -0.24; 9.79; 9.85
